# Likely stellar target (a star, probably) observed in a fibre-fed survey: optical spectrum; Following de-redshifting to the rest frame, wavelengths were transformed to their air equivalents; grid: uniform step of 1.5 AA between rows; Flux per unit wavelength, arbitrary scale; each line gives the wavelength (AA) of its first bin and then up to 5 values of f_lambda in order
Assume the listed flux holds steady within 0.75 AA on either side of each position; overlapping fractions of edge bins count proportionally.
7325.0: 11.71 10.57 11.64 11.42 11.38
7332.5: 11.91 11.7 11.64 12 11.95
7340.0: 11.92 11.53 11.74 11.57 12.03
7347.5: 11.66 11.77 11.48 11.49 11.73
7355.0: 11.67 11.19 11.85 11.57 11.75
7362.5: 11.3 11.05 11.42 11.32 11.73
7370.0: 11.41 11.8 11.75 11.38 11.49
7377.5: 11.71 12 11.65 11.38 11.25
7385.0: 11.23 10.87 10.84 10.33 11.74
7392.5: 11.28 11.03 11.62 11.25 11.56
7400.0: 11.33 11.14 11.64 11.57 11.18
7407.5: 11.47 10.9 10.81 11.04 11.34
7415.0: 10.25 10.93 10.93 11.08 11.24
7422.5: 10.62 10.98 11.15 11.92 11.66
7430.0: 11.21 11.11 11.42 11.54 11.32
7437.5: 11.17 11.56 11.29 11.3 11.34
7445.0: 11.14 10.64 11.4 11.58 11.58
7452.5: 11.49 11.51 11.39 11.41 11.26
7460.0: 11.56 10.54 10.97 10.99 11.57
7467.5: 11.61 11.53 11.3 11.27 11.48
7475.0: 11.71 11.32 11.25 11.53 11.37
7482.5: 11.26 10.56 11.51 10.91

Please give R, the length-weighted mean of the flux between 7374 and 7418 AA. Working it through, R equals 11.2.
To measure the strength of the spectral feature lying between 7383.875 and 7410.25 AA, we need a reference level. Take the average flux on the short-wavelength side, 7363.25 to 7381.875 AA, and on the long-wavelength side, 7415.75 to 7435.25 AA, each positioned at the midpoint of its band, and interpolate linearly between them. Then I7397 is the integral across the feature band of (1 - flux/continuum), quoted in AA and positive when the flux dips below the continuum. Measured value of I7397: 0.4 AA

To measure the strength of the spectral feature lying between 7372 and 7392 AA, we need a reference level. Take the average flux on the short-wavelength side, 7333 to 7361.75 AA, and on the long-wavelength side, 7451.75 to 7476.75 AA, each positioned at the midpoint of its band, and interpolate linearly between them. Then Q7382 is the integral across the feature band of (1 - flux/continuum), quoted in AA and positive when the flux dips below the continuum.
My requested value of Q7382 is 0.41 AA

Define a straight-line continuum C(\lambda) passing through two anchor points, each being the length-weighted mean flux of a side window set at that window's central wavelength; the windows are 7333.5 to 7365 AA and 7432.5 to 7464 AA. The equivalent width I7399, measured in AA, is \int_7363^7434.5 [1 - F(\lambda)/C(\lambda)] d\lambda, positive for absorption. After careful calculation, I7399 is 1.2 AA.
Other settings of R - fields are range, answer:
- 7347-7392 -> 11.5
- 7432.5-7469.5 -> 11.3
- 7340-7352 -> 11.7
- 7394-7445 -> 11.2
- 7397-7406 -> 11.4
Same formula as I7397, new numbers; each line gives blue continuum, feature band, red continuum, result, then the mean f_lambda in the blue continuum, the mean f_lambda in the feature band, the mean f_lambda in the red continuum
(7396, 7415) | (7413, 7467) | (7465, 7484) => 0.4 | 11.2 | 11.2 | 11.4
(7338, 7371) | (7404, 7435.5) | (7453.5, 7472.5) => 0.7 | 11.6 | 11.2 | 11.3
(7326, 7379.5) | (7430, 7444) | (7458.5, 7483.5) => 0.1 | 11.6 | 11.3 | 11.3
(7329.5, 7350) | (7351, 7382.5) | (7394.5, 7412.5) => 0.0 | 11.7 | 11.6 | 11.3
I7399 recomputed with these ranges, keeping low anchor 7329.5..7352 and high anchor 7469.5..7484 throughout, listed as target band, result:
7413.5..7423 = 0.5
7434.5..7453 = 0.2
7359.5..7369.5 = 0.2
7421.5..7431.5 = 0.2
